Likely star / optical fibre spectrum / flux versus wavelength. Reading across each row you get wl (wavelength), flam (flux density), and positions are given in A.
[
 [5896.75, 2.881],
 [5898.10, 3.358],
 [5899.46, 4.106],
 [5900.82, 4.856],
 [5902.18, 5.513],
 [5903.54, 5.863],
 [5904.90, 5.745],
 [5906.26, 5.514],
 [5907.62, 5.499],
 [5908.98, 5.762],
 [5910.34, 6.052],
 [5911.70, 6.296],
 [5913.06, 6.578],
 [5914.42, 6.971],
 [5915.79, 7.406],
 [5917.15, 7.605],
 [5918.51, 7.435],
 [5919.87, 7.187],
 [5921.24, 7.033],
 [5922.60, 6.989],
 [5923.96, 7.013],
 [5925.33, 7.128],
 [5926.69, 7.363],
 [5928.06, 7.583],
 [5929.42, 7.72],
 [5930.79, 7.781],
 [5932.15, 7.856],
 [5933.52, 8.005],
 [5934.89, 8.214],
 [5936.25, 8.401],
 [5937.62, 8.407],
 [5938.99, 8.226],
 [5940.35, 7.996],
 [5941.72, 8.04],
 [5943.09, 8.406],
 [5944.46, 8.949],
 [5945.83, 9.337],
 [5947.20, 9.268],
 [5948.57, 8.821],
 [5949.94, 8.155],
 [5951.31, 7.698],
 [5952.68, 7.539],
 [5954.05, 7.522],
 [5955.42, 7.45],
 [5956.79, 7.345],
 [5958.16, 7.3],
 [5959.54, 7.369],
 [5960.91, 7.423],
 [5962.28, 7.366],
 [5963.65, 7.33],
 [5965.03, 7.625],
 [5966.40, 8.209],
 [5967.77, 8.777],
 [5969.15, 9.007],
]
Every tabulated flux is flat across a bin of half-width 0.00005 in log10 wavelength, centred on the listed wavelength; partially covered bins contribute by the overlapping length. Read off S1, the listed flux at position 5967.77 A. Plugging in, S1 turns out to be 8.777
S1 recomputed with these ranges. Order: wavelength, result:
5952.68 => 7.539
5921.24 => 7.033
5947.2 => 9.268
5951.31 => 7.698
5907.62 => 5.499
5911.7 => 6.296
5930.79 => 7.781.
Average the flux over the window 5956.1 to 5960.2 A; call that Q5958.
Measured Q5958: 7.33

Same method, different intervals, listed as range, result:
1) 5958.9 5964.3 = 7.38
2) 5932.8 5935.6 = 8.11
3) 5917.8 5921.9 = 7.22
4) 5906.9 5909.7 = 5.64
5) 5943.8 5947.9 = 9.18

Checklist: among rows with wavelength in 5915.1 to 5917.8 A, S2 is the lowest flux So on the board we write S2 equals 7.406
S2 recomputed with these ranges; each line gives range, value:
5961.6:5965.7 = 7.33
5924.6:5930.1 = 7.128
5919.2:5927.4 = 6.989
